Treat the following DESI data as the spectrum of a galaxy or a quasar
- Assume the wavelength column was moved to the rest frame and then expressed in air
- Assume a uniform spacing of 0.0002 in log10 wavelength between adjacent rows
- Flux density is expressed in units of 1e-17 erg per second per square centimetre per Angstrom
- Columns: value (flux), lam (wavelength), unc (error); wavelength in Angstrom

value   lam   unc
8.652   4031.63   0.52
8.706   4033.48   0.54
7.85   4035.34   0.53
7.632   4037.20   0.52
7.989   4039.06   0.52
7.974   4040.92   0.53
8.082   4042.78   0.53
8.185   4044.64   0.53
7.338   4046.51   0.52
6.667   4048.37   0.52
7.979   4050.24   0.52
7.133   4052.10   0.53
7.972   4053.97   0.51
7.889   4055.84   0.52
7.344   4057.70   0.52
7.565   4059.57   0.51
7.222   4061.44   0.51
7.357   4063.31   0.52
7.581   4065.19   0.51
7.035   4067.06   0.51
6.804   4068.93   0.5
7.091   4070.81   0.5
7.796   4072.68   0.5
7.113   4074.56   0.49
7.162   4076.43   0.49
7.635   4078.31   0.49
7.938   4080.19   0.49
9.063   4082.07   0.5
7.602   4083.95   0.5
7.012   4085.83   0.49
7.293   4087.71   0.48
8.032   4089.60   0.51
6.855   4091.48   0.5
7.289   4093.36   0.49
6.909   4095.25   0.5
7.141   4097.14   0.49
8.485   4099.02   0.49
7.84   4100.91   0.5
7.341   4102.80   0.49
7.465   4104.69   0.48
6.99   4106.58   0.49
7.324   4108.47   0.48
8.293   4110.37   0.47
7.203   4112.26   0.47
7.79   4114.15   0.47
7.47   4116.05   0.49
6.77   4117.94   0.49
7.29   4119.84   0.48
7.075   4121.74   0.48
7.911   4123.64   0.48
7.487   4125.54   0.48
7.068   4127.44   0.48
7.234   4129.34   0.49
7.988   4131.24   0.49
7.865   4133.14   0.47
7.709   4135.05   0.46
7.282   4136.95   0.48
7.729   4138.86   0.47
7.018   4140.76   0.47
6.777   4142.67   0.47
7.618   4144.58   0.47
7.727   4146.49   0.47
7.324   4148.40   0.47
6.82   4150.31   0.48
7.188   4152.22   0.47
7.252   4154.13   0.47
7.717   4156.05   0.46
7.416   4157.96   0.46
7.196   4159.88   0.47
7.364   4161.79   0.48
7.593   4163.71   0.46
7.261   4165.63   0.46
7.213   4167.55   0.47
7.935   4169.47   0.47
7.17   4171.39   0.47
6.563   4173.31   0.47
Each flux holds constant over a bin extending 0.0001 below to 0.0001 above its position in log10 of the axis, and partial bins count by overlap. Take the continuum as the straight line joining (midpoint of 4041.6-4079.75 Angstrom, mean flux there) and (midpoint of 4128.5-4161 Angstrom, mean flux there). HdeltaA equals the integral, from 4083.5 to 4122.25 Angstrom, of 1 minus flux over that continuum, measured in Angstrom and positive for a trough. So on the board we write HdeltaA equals 0.1 Angstrom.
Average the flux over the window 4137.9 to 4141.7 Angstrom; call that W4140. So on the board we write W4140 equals 7.38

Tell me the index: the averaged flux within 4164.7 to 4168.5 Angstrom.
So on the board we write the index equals 7.23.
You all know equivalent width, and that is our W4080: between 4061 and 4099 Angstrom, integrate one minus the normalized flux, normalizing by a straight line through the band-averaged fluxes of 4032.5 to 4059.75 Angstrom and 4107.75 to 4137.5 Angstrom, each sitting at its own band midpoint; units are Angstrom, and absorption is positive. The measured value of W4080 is 1.1 Angstrom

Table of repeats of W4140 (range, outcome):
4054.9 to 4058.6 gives 7.63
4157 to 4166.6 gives 7.37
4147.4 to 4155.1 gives 7.15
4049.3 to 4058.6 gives 7.67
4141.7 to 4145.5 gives 7.18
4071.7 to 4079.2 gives 7.43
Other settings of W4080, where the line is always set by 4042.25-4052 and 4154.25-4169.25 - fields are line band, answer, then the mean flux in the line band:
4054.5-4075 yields 0.5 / 7.36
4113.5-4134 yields 0.1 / 7.44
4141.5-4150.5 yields 0.2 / 7.28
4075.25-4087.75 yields -0.3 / 7.69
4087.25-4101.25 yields 0.1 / 7.47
